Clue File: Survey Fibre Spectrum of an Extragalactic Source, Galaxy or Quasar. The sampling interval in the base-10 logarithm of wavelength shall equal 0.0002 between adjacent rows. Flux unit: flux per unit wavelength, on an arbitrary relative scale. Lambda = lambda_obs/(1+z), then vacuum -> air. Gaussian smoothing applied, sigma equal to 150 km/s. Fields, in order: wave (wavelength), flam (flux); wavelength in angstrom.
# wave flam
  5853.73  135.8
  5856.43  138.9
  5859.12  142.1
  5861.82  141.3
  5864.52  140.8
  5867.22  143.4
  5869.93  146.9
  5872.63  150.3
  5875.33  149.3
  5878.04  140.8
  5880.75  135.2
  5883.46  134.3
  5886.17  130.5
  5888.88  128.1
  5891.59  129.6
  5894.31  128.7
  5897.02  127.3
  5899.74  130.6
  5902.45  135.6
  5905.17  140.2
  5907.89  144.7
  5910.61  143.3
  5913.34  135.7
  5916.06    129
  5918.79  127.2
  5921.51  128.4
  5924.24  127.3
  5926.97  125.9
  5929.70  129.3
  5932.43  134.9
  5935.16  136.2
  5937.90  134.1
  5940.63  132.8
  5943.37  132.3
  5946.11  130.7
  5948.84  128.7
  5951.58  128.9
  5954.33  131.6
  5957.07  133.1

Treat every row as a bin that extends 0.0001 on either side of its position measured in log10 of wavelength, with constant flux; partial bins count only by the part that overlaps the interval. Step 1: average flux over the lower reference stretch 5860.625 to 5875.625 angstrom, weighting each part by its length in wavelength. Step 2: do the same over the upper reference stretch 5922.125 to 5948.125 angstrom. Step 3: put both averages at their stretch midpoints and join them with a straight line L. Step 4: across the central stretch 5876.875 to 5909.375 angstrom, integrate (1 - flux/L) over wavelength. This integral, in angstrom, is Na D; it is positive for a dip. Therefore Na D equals 1.4 angstrom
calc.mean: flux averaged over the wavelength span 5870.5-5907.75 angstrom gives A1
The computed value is 136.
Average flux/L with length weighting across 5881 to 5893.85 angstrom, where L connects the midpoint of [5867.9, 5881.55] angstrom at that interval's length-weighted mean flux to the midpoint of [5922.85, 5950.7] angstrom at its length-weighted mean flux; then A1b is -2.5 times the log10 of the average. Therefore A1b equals 0.09 mag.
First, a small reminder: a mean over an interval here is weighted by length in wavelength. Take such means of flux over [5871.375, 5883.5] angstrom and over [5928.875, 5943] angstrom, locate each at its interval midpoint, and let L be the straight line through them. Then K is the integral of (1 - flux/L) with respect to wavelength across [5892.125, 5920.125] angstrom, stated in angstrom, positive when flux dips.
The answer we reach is 0.83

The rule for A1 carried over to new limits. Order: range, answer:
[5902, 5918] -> 138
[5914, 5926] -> 128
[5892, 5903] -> 130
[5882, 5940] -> 132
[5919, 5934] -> 129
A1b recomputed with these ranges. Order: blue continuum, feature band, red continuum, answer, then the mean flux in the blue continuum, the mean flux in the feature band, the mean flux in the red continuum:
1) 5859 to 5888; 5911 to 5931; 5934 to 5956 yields 0.04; 141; 130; 132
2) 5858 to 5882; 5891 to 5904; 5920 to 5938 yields 0.06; 143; 131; 131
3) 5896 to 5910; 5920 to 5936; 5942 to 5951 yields 0.02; 136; 130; 130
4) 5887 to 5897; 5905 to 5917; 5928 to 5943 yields -0.06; 129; 139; 133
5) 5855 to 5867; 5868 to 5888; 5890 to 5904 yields -0.04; 141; 141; 130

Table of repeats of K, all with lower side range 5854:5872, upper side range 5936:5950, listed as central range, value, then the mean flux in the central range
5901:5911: -0.3 angstrom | 141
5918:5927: 0.5 angstrom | 127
